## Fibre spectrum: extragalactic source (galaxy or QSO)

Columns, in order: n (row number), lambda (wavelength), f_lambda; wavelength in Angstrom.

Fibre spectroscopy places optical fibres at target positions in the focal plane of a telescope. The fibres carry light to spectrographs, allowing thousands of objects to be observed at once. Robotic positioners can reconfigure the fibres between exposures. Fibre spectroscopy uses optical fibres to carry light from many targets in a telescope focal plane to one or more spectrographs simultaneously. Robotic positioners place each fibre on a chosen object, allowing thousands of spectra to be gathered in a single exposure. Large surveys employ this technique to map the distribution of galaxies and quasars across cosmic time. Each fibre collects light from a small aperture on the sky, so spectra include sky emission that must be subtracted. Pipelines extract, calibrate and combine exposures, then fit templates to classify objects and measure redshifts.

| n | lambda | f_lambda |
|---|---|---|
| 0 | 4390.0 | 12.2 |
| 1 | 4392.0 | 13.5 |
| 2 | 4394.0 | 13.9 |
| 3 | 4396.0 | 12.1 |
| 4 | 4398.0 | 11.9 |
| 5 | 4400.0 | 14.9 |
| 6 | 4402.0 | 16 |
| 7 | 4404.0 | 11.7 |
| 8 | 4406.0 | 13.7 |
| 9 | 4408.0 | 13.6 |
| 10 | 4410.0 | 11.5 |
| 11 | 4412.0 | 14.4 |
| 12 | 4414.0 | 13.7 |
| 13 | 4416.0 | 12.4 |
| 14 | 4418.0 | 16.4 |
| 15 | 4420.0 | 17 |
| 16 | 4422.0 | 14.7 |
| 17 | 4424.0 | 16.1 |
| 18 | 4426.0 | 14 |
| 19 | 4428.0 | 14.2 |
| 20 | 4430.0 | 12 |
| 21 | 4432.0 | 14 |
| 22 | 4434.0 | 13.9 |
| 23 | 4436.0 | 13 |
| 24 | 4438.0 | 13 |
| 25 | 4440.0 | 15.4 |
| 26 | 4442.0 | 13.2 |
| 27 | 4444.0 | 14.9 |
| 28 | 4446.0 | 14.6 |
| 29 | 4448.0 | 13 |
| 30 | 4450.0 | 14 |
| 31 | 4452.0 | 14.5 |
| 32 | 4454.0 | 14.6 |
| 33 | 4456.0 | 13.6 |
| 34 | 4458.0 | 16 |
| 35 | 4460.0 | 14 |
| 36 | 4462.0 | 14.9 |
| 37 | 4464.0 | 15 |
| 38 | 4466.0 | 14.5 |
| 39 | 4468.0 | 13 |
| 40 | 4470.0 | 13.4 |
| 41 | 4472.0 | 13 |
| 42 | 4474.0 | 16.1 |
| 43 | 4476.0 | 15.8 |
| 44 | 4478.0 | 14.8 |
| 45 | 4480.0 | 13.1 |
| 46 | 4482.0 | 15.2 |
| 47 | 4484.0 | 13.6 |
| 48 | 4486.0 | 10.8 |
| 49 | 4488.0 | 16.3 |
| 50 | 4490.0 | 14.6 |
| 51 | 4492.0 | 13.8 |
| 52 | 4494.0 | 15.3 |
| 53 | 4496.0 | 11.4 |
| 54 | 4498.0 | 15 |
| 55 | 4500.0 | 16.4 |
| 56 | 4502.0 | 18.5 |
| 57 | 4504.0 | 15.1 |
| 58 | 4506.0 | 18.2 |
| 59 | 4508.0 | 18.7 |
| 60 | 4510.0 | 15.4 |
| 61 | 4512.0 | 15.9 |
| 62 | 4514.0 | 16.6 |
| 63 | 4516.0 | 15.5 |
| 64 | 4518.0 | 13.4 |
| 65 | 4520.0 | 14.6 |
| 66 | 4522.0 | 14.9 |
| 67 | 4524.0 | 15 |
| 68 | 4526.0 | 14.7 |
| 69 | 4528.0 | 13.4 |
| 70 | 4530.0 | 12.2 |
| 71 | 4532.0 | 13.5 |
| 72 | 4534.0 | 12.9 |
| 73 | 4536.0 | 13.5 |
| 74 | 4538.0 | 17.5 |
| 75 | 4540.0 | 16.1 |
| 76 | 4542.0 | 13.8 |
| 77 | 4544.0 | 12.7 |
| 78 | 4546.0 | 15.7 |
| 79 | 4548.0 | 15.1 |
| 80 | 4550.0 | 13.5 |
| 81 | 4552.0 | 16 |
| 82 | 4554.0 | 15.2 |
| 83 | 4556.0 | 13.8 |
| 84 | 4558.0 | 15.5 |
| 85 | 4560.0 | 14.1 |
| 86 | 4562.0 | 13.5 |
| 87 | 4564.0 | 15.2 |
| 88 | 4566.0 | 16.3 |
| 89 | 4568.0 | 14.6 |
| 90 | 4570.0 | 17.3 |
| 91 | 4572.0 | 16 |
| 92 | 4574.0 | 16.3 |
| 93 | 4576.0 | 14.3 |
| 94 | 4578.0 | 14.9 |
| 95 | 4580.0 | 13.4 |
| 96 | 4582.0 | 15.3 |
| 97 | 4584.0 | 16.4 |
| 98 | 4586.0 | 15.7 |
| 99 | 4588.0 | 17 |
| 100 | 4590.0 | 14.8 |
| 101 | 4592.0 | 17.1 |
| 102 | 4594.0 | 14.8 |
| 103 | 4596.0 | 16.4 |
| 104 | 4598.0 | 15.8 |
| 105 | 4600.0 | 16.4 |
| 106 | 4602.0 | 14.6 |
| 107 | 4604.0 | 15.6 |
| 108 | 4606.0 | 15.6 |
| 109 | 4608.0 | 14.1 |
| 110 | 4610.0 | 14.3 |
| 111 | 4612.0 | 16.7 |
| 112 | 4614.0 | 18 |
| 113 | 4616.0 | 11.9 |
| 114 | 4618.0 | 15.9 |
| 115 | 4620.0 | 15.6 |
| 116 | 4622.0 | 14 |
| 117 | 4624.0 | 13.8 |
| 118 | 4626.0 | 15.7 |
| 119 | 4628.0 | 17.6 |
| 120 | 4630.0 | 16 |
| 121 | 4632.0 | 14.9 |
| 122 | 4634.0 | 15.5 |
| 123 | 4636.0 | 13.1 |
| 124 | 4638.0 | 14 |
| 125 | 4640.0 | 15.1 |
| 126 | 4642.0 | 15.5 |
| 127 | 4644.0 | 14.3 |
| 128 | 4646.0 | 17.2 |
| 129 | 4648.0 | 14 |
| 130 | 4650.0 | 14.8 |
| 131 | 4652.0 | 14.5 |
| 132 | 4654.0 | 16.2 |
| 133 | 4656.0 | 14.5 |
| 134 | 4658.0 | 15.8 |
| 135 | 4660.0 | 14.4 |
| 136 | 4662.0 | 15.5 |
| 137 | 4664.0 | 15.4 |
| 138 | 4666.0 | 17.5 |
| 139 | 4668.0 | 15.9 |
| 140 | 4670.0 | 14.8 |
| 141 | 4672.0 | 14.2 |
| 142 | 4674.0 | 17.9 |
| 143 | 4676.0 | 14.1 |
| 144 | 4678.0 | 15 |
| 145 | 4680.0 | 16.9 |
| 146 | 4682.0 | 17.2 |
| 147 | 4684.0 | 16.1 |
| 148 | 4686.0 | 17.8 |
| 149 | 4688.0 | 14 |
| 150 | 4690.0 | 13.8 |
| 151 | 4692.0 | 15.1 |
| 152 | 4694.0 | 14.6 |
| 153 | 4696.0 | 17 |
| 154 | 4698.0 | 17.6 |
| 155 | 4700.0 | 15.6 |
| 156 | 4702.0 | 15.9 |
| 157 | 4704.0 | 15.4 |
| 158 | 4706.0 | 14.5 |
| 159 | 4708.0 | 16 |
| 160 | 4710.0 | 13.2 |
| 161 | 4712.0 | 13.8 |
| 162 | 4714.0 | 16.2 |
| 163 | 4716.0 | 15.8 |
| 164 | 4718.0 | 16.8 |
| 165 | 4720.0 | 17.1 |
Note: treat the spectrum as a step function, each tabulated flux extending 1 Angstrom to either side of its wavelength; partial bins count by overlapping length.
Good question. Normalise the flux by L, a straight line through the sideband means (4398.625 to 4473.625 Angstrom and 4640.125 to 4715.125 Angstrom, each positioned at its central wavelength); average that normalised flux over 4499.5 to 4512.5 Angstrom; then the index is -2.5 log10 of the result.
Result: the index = -0.169 mag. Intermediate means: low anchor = 14.1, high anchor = 15.5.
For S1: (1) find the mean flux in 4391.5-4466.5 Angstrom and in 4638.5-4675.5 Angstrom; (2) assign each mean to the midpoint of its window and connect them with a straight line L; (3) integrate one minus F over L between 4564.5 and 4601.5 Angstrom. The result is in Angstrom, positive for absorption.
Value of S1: -1.8 Angstrom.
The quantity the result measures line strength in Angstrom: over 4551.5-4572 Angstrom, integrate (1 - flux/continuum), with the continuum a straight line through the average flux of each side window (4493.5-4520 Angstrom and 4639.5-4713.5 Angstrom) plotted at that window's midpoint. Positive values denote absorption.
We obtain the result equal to 0.6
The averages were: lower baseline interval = 15.8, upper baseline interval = 15.4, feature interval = 15.2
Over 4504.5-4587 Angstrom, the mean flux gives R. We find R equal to 15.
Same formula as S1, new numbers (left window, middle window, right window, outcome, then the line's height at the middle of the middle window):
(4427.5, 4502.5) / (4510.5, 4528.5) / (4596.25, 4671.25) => -0.46 Angstrom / 14.6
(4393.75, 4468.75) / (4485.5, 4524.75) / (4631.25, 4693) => -2.38 Angstrom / 14.5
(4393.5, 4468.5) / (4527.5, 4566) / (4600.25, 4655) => 0.66 Angstrom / 14.7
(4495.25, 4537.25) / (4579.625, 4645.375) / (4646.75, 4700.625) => 0.12 Angstrom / 15.4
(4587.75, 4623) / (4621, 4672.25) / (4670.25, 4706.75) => 1.30 Angstrom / 15.6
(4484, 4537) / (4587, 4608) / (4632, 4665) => -1.14 Angstrom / 14.9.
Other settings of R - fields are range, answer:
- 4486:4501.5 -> 14.6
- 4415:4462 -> 14.3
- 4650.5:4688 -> 15.7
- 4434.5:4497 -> 14.1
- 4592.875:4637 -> 15.3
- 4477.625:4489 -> 13.9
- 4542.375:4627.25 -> 15.2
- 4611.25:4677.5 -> 15.3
